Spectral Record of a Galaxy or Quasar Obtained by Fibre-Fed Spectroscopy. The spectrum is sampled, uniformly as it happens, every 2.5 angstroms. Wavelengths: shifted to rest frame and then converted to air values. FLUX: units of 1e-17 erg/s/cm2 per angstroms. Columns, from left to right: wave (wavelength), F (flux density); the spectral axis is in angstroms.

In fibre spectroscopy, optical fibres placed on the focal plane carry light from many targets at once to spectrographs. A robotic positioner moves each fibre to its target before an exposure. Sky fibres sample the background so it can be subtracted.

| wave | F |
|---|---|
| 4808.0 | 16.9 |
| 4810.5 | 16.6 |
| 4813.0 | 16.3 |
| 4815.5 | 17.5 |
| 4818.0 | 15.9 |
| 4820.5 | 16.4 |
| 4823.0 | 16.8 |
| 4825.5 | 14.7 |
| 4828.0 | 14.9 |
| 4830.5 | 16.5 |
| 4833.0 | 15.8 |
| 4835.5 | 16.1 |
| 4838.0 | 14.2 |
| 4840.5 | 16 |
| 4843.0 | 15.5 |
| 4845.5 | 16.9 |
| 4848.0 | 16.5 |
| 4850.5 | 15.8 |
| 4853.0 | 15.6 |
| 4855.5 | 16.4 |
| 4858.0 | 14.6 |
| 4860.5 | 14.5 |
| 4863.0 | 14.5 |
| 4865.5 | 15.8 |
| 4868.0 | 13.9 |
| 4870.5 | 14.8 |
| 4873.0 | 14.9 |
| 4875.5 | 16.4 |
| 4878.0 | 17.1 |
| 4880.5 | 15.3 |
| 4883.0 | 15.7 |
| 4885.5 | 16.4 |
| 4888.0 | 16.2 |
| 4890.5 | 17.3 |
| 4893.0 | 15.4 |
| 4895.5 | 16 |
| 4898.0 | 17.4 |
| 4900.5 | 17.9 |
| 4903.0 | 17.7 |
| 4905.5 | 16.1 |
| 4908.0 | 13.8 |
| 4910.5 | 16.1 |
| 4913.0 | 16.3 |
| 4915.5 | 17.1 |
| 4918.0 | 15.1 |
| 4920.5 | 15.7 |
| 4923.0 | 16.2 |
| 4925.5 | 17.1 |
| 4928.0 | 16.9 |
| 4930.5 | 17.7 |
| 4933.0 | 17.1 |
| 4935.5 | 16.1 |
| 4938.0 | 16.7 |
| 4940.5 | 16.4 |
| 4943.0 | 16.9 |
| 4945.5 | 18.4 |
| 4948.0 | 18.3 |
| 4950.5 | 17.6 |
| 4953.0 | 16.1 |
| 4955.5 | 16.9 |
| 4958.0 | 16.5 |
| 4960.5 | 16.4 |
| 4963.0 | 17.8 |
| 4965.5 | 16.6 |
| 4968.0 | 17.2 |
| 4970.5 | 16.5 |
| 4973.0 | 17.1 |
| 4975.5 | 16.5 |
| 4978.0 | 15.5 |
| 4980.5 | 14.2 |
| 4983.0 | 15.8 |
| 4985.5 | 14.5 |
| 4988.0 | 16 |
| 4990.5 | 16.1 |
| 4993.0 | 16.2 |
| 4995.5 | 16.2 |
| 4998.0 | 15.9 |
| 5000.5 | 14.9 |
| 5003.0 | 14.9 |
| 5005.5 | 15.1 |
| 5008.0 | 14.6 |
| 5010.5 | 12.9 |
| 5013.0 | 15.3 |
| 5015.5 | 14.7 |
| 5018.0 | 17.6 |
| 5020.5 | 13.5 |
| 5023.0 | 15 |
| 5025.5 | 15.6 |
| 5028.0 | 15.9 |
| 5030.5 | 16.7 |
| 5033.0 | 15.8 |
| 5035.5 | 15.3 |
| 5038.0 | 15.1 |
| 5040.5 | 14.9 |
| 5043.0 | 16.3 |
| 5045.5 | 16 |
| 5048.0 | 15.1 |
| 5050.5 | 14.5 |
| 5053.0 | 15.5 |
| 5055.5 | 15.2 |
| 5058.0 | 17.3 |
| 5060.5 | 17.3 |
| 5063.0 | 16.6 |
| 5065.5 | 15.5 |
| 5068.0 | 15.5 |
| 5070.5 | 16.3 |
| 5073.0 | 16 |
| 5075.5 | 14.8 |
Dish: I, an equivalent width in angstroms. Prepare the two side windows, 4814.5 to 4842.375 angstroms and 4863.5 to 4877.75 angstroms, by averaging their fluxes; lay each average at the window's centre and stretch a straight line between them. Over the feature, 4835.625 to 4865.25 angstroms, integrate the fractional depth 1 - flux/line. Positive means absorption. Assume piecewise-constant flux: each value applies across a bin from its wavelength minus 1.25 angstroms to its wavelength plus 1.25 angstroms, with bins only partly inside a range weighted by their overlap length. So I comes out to 0.0 angstroms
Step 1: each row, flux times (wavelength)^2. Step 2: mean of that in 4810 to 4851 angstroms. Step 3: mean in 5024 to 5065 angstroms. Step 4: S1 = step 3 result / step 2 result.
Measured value 1.08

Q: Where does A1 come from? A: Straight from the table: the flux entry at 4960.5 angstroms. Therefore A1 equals 16.4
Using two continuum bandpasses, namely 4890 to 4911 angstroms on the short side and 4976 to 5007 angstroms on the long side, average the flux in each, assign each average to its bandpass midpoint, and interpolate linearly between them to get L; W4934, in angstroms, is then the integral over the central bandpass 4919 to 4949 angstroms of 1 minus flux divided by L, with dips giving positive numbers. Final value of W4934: -1.66 angstroms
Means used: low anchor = 16.4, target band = 16.9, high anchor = 15.5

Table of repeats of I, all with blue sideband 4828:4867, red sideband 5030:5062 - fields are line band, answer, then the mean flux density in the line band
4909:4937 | -1.4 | 16.5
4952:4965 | -0.9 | 16.7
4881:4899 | -0.7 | 16.3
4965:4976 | -0.8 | 16.8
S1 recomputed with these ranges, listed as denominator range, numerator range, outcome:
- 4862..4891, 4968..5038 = 1.04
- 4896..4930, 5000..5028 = 0.95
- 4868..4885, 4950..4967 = 1.11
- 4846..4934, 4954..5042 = 1.02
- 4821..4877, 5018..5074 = 1.10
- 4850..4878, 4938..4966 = 1.16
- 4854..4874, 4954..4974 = 1.18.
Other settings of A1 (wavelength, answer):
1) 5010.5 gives 12.9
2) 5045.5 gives 16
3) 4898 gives 17.4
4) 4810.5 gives 16.6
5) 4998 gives 15.9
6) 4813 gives 16.3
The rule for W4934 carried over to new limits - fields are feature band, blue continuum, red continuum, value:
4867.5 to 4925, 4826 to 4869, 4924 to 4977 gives 0.4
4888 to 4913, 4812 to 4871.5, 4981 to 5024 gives -1.4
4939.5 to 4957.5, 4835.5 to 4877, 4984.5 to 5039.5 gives -2.1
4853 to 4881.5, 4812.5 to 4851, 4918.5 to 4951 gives 1.8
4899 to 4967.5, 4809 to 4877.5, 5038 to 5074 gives -4.2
